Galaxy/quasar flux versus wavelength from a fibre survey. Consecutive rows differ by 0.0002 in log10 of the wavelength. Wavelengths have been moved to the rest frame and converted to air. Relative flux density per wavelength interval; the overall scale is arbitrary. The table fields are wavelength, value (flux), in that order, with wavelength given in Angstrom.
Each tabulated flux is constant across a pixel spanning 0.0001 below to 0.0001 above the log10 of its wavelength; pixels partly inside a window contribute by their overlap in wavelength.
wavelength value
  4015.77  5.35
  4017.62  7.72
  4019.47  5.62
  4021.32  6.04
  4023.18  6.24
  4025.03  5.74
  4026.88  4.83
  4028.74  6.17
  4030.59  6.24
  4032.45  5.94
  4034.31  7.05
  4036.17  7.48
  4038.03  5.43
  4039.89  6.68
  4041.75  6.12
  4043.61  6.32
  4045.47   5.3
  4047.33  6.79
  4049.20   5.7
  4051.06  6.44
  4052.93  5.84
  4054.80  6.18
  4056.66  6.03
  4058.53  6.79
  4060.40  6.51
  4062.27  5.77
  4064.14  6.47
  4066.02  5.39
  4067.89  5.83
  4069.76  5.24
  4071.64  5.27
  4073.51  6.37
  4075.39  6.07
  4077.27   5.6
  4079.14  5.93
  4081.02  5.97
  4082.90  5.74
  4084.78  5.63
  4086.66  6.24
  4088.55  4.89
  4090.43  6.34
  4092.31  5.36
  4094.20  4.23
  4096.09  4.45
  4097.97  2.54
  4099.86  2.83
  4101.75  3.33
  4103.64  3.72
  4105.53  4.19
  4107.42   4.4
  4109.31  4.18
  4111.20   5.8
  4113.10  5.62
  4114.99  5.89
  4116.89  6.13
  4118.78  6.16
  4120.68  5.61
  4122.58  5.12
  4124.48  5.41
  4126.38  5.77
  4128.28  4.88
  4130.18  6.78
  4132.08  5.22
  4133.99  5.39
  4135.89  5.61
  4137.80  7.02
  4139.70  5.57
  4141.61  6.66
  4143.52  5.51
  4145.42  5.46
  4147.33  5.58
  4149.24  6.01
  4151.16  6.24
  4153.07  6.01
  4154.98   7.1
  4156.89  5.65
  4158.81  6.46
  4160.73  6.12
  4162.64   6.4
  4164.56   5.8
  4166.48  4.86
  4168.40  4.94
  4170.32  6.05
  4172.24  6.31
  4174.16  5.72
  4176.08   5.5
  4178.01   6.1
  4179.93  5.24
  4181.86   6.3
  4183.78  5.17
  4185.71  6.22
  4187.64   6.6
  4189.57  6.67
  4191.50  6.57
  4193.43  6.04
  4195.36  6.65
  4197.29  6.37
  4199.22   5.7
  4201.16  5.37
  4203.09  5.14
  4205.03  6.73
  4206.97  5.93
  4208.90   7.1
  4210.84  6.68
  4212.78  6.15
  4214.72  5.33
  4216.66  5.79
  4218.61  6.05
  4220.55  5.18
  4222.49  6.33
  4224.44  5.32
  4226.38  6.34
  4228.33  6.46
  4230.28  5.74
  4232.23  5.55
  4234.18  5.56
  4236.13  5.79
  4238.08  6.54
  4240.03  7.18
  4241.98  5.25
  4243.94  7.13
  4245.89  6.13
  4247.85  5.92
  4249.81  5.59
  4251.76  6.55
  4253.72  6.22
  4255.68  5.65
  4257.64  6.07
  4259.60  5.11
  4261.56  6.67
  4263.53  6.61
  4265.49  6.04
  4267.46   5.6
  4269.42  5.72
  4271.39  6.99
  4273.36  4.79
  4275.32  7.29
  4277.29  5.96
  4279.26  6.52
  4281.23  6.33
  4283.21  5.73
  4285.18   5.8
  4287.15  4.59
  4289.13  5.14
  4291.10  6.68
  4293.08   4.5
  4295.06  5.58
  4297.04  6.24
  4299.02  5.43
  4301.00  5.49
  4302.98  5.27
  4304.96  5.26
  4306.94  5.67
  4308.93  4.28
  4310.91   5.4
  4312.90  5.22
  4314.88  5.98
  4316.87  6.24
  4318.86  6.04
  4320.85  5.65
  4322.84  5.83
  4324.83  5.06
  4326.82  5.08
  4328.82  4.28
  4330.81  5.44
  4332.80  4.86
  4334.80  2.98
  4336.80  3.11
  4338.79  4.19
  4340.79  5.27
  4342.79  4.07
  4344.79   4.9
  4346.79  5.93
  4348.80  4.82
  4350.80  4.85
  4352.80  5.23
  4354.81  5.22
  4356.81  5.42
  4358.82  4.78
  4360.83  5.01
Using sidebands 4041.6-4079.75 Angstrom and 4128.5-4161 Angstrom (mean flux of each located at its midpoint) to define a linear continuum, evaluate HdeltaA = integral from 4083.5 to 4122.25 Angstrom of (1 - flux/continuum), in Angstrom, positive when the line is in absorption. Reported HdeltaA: 7.15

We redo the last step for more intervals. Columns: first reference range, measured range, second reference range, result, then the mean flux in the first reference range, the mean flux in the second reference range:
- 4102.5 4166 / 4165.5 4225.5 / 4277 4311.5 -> -3.42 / 5.67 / 5.54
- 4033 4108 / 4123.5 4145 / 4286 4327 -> -0.99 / 5.56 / 5.47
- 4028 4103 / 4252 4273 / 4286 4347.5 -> -3.11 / 5.7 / 5.15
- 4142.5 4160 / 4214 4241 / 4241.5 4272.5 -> 0.52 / 6.01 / 6.08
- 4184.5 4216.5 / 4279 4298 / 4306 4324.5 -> 0.12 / 6.19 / 5.57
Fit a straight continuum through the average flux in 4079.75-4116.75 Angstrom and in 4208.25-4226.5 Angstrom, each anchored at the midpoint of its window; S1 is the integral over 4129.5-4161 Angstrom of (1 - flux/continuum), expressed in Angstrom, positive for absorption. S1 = -4.3 Angstrom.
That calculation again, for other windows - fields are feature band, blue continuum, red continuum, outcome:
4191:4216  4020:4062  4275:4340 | -2.02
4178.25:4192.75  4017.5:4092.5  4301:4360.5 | -1.43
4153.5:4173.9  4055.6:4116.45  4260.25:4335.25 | -2.14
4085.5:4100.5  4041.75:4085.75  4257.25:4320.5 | 3.23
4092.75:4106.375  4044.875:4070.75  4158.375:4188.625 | 5.23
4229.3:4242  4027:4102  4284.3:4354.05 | -1.57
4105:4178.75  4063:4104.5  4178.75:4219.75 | -1.40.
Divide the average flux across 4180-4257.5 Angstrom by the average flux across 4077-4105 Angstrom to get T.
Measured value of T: 1.26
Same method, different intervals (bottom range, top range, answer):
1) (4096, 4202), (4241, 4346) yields 0.99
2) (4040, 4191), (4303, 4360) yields 0.89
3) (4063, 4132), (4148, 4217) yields 1.15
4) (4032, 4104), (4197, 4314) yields 1.04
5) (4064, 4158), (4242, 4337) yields 1.04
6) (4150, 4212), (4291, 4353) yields 0.85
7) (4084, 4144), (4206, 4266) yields 1.17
